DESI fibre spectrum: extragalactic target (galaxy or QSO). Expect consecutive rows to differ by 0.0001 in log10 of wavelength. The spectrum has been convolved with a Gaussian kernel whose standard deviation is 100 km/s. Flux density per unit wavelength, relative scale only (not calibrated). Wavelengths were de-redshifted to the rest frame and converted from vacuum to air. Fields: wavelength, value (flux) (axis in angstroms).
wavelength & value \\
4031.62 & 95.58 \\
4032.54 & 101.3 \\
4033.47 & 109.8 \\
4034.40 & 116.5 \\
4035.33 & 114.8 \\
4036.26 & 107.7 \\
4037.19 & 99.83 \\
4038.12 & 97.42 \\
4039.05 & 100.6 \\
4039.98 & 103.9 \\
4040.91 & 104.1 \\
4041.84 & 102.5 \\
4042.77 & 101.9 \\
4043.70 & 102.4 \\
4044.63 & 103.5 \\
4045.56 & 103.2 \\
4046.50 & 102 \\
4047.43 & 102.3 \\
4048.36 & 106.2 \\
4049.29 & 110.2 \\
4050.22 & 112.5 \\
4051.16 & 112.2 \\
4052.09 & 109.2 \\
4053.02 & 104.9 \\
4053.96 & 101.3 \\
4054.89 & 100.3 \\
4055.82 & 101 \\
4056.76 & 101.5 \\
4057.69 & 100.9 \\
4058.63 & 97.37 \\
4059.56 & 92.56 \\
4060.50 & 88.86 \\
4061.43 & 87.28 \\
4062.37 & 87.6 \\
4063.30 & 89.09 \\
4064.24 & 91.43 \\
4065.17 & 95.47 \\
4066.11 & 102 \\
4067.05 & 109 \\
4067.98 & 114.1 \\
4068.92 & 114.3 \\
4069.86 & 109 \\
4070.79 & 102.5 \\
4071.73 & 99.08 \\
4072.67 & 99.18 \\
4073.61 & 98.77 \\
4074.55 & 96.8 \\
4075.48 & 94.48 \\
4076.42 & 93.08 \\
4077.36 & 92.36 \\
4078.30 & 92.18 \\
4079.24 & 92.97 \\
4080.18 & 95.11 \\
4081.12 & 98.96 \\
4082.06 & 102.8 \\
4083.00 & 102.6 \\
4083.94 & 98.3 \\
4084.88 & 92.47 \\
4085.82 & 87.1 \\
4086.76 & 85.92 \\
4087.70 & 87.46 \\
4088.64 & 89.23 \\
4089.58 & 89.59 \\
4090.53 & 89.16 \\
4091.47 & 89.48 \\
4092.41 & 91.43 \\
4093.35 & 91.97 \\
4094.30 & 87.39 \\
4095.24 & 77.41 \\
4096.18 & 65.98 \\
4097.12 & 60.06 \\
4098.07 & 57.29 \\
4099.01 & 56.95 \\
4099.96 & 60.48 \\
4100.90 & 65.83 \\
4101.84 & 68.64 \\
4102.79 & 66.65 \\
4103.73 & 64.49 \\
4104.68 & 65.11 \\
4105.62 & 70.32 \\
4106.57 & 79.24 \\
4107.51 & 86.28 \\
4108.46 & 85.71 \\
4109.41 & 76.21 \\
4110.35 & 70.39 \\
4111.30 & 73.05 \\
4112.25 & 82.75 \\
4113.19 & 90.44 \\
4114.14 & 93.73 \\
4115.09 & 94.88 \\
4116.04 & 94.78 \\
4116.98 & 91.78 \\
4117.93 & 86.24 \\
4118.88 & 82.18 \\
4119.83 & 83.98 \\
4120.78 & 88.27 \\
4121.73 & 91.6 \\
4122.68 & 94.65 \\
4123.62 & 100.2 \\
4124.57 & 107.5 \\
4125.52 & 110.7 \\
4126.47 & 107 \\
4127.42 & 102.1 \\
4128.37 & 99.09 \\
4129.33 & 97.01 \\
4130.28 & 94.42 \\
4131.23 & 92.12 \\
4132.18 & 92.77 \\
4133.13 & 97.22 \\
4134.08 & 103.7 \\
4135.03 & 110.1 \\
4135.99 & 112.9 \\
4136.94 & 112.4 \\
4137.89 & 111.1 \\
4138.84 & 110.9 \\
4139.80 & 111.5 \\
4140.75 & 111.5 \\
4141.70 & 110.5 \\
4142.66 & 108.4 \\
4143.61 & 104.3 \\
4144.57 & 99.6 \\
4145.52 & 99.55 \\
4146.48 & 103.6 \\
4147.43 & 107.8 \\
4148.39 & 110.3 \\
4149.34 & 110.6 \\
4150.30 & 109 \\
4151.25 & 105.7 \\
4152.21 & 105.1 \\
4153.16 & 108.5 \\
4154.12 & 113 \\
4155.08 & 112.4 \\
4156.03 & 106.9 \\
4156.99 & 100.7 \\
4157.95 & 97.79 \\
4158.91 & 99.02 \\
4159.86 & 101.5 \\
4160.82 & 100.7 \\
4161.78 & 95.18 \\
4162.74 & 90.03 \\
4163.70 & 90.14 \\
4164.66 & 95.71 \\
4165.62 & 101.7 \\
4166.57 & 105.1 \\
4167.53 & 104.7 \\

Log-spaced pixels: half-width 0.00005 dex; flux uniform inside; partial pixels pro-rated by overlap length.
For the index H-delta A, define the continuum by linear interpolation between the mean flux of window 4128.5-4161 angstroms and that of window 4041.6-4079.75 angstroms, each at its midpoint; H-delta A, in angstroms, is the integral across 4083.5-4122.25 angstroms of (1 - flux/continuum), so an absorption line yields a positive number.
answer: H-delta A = 8.29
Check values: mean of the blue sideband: 100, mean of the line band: 80.7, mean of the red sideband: 105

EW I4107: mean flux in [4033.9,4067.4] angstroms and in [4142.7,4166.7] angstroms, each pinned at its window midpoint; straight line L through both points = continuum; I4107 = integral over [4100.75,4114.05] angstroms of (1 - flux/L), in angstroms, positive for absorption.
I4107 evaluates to 3.5 angstroms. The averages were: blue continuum 102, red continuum 103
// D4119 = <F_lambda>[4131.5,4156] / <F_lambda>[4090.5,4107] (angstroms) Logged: 1.5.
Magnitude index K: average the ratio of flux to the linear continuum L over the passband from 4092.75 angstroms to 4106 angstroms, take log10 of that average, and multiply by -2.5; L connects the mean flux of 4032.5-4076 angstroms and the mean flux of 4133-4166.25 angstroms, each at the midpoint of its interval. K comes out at 0.44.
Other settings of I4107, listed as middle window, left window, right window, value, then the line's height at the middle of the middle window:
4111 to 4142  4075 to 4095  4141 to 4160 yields 0.8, 101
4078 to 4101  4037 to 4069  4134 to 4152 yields 4.3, 104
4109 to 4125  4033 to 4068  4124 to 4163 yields 2.4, 104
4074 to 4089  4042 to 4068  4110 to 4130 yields 0.6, 97.5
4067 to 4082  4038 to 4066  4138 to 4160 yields 0.3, 102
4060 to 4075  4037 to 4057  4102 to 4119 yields -0.4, 96.3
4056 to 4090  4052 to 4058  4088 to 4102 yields -2.3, 90.7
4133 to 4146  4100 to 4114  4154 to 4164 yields -2.4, 90.7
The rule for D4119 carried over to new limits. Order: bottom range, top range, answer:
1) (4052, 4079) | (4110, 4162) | 1.02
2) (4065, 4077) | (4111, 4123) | 0.87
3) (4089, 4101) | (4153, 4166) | 1.32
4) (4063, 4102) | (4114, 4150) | 1.12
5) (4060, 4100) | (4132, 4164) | 1.15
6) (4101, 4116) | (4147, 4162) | 1.35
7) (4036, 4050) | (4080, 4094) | 0.90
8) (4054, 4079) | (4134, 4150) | 1.10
